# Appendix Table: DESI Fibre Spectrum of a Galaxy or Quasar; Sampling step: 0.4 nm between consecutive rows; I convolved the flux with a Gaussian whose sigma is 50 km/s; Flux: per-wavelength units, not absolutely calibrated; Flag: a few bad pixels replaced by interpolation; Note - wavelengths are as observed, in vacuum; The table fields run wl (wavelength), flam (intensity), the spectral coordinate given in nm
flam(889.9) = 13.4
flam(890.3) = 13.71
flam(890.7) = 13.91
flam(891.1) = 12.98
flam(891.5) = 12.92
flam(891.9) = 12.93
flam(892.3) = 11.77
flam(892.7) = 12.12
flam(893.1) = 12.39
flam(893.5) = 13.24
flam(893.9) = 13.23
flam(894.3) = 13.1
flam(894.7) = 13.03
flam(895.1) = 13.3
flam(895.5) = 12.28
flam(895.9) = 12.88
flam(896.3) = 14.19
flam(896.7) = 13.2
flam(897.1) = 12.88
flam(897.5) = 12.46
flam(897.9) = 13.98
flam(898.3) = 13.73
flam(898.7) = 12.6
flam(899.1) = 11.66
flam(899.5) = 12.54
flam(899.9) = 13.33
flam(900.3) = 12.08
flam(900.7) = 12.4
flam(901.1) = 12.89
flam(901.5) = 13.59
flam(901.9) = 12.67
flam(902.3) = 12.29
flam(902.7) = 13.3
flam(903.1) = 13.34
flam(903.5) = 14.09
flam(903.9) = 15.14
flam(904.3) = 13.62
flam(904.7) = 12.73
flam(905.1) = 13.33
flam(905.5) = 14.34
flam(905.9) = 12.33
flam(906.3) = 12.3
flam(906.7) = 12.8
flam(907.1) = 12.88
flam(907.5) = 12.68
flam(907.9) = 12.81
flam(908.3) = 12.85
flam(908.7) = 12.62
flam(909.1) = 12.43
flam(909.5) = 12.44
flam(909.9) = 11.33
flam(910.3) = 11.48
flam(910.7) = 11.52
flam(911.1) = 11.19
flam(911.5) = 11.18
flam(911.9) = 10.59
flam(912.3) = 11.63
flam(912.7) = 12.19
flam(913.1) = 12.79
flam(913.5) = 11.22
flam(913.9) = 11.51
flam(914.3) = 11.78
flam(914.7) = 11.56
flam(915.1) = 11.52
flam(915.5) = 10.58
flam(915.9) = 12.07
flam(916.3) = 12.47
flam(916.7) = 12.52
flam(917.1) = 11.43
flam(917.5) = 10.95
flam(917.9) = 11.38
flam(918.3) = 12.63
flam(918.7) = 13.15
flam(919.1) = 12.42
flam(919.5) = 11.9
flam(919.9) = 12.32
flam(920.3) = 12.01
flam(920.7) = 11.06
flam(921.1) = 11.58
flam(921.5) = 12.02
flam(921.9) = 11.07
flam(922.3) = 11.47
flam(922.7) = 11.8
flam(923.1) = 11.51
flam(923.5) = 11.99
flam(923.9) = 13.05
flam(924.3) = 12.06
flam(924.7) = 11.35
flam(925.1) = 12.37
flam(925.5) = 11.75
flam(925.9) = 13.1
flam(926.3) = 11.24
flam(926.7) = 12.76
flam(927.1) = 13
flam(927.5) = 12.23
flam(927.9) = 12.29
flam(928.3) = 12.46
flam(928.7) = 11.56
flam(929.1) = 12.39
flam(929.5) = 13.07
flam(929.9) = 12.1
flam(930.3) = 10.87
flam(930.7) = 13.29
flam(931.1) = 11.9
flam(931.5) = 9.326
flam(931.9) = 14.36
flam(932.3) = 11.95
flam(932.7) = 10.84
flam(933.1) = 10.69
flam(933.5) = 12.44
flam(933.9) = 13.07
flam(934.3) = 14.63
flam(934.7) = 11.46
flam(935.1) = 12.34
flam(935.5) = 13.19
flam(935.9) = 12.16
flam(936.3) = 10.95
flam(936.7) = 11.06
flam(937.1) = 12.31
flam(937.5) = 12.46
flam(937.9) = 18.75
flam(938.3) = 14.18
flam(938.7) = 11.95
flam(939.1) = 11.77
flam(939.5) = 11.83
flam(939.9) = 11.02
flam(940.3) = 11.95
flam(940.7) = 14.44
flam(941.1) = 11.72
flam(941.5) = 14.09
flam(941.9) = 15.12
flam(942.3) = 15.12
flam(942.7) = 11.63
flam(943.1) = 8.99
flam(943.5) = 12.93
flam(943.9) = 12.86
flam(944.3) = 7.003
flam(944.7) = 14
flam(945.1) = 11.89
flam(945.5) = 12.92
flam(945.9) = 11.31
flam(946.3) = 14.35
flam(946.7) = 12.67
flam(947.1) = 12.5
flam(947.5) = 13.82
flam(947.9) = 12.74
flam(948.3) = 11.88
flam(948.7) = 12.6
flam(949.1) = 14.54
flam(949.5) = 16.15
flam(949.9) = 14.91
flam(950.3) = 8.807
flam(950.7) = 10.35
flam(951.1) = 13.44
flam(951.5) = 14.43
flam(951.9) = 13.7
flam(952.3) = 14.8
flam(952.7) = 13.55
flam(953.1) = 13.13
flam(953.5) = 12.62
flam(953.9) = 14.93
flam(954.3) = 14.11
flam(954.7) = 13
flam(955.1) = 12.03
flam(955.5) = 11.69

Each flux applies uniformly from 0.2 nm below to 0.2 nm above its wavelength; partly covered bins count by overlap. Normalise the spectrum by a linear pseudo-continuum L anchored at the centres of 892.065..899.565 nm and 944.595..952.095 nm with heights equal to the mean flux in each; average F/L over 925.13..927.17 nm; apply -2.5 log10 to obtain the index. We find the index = 0.053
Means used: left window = 12.9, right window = 13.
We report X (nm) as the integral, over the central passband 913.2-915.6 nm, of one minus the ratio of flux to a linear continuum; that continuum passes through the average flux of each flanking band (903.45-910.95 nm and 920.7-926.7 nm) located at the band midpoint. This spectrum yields 0.18 nm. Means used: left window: 12.8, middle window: 11.5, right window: 11.9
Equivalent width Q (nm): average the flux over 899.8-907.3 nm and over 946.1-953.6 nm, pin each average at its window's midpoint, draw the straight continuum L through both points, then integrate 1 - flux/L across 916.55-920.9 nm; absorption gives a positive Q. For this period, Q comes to 0.39 nm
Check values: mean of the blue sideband 13.1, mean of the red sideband 13.2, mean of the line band 12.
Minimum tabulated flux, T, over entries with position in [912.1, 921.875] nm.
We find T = 10.58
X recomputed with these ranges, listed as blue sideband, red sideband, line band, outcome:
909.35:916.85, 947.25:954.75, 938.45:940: 0.127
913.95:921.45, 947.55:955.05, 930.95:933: 0.139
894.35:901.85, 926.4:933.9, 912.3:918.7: 0.345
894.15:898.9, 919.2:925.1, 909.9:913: 0.235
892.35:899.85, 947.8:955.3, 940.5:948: 0.326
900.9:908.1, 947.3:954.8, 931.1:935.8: 0.385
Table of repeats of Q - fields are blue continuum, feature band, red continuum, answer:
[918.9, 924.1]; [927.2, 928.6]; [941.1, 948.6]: -0.03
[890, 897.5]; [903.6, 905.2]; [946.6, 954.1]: -0.09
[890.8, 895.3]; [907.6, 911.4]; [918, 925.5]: 0.09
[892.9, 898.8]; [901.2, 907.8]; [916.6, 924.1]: -0.27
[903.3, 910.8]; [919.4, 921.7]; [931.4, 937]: 0.12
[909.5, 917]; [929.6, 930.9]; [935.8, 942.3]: 0.03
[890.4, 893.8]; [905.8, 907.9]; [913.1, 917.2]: -0.09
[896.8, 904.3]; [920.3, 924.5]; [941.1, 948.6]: 0.34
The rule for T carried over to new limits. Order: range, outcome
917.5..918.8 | 10.95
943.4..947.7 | 7.003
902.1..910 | 11.33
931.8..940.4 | 10.69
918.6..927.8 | 11.06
